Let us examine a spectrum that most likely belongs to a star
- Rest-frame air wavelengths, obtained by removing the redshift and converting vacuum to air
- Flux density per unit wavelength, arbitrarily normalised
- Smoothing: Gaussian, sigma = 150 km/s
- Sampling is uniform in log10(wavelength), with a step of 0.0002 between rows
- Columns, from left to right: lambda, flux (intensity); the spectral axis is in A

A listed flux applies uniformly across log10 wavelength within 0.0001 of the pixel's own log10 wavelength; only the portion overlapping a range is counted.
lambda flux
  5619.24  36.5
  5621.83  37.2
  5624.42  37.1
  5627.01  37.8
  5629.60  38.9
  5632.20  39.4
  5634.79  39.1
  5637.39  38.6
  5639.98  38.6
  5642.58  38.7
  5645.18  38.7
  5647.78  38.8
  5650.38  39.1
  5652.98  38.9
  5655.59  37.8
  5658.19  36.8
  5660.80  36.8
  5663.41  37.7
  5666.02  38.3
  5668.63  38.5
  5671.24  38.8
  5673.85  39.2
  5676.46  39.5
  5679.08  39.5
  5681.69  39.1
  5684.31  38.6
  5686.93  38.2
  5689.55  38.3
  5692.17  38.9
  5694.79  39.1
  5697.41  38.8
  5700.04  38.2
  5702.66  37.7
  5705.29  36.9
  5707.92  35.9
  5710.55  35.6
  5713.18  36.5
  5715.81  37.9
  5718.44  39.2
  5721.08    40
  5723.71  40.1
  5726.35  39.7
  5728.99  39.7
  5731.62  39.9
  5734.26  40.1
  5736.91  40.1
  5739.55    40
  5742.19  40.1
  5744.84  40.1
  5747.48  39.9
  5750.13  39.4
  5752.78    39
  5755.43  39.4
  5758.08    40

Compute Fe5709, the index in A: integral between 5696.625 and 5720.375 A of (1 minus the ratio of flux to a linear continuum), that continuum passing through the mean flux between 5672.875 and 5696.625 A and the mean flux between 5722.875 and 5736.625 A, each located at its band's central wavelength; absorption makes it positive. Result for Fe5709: 1.2 A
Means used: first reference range 38.9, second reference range 39.9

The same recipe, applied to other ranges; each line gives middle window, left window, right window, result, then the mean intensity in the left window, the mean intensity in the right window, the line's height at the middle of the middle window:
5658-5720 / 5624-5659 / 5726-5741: 1.8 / 38.5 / 39.9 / 39.3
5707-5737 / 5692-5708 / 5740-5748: 0.3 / 38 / 40.1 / 39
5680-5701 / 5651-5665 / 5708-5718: -0.9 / 37.7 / 36.8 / 37.2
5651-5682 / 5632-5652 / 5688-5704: 0.2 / 38.9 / 38.5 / 38.7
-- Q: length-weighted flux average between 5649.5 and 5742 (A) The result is 38.6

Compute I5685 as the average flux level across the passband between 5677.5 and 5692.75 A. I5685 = 38.8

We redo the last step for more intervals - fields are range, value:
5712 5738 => 39.3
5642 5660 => 38.3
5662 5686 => 38.8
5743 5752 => 39.8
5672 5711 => 38.3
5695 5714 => 37.2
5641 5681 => 38.5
